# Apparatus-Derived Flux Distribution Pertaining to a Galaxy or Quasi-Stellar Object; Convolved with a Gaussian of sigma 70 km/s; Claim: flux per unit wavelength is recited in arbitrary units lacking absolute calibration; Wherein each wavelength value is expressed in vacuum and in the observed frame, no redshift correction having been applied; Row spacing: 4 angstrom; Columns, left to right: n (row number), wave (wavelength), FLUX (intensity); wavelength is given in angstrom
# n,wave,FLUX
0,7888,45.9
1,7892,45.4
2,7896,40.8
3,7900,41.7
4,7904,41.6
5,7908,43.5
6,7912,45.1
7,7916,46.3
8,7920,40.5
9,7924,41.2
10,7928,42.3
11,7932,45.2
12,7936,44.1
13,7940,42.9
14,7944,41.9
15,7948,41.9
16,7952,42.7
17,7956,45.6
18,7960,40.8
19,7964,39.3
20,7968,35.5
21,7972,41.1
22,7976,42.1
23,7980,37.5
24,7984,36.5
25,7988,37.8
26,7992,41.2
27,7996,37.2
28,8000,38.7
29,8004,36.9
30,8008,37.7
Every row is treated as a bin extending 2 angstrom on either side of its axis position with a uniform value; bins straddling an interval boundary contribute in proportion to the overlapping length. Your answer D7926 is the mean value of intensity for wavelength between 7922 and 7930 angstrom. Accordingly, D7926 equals 41.8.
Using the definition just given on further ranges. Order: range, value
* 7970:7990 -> 39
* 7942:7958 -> 43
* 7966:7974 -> 38.3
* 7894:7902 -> 41.2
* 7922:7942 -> 43.1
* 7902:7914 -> 43.4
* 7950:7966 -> 42.1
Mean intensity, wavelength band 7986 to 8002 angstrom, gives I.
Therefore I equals 38.7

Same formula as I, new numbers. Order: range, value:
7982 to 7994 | 38.5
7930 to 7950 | 43.2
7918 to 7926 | 40.9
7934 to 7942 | 43.5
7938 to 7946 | 42.4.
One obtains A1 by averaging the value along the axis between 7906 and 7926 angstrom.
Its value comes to 43.3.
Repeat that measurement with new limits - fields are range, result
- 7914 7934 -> 43.1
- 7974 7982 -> 39.8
